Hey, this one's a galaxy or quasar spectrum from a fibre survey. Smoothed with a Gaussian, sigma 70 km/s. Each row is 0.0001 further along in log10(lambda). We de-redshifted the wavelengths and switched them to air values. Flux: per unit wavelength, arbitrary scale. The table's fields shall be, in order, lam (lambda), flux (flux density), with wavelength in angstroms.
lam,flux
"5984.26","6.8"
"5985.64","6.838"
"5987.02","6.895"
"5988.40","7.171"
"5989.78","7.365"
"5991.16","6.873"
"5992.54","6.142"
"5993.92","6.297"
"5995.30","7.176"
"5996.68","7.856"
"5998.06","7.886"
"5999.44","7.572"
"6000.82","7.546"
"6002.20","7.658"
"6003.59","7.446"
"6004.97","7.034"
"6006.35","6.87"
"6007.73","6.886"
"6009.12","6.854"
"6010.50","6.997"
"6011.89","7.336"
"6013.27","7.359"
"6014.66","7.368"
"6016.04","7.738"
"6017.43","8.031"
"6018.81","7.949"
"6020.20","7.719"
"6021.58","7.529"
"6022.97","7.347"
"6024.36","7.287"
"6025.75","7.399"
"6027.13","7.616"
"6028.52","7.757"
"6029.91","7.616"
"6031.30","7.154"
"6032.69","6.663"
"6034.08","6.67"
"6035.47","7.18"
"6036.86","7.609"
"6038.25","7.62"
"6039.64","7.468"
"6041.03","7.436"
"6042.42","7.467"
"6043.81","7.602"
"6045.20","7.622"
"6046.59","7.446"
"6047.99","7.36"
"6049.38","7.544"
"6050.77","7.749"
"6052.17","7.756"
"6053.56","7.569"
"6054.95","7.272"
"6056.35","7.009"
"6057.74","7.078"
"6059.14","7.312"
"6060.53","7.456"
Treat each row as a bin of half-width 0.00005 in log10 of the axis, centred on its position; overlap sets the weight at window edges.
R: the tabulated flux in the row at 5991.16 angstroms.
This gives 6.873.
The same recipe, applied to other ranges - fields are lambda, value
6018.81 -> 7.949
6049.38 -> 7.544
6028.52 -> 7.757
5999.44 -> 7.572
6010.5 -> 6.997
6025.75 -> 7.399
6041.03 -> 7.436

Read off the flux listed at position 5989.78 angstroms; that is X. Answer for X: 7.365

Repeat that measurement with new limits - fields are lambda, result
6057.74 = 7.078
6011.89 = 7.336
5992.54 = 6.142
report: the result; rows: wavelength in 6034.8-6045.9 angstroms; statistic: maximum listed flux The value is 7.622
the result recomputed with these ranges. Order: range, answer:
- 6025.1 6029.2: 7.757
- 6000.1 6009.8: 7.658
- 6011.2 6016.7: 7.738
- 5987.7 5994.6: 7.365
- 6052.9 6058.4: 7.569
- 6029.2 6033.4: 7.616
